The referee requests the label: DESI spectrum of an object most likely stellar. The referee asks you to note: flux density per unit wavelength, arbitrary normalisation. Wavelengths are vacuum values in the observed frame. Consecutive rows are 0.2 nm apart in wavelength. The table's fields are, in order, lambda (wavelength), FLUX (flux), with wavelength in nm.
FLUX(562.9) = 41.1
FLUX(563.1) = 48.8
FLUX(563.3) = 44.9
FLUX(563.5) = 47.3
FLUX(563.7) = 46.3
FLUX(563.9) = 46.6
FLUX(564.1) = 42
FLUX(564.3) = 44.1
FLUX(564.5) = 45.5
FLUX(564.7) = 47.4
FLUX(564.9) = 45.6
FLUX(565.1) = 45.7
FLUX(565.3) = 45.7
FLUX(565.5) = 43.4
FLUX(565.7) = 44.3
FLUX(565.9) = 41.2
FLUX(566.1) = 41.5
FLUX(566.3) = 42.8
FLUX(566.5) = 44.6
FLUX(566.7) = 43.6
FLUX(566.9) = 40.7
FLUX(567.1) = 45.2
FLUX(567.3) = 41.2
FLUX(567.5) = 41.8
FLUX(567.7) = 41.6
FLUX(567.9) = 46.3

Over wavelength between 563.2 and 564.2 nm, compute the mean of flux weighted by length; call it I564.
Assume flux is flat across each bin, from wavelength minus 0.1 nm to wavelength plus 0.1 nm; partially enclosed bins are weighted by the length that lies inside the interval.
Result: 45.4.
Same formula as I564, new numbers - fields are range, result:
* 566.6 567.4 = 42.7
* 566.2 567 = 42.9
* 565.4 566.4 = 42.6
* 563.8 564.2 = 44.3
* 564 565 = 44.9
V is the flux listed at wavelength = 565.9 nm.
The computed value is 41.2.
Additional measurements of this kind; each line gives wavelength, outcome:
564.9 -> 45.6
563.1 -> 48.8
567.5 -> 41.8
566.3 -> 42.8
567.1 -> 45.2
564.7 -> 47.4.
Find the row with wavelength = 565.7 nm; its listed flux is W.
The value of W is 44.3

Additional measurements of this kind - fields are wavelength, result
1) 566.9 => 40.7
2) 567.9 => 46.3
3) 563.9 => 46.6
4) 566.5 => 44.6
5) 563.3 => 44.9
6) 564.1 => 42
